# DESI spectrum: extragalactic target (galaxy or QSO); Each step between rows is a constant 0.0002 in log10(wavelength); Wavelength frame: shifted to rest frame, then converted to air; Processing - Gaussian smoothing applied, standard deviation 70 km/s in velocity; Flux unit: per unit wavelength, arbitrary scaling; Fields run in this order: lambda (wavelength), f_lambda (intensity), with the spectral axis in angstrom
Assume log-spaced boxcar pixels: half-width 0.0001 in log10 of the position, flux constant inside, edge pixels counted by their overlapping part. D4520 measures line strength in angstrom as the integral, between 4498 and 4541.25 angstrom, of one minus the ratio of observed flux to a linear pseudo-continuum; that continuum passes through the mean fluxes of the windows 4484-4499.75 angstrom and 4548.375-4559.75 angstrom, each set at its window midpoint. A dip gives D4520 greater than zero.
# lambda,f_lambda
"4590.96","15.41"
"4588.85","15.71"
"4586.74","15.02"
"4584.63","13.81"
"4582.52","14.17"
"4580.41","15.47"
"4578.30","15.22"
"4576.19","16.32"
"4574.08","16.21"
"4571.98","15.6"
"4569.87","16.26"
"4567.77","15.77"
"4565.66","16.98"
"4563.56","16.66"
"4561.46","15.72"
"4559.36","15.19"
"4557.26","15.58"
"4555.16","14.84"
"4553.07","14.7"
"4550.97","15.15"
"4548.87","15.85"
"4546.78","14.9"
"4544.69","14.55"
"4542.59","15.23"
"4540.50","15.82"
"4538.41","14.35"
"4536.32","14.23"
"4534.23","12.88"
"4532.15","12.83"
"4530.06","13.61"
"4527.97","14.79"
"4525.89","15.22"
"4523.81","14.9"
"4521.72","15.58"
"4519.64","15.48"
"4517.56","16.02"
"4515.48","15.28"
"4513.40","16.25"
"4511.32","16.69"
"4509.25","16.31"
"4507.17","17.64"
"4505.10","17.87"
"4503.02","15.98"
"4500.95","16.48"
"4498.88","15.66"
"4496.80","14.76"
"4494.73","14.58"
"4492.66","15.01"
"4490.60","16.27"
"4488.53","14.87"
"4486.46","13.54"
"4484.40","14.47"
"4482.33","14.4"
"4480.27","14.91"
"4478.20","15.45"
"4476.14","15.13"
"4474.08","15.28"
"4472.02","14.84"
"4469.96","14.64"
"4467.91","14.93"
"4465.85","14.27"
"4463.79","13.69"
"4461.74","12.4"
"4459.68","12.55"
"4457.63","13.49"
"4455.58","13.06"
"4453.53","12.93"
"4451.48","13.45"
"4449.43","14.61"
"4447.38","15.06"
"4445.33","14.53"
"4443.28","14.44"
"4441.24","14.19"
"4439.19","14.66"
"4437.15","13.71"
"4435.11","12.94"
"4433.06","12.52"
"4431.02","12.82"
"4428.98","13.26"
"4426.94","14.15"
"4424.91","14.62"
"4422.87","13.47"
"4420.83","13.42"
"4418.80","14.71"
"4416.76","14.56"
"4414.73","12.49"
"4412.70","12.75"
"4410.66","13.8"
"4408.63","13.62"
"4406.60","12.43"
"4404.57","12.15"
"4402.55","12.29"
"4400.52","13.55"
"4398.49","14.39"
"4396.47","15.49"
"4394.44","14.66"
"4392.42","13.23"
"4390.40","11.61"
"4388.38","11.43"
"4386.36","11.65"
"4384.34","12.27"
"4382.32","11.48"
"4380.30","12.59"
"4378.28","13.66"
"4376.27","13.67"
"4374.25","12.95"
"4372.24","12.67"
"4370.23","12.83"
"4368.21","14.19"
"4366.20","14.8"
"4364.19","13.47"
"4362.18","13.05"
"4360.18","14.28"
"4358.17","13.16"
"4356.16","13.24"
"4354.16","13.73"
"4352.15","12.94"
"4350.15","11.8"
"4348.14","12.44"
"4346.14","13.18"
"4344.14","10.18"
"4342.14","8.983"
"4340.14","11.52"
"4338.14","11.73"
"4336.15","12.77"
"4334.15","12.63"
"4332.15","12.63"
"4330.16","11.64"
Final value -1.1 angstrom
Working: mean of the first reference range 14.9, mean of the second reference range 15.2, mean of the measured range 15.4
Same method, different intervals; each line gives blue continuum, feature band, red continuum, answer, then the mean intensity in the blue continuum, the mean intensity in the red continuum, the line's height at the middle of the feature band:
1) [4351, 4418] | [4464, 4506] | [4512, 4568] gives -2.0 angstrom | 13.2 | 15.1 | 14.4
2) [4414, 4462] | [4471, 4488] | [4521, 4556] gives -0.8 angstrom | 13.7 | 14.7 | 14.1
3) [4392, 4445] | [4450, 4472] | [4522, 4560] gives 0.6 angstrom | 13.6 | 14.7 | 14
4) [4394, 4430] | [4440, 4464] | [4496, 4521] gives 1.6 angstrom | 13.6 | 16.2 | 14.7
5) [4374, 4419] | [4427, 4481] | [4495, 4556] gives 0.3 angstrom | 13.1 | 15.3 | 14.1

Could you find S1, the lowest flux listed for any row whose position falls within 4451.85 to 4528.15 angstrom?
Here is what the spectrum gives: 12.4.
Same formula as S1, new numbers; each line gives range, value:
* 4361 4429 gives 11.43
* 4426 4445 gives 12.52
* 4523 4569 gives 12.83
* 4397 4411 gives 12.15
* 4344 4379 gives 10.18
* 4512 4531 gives 13.61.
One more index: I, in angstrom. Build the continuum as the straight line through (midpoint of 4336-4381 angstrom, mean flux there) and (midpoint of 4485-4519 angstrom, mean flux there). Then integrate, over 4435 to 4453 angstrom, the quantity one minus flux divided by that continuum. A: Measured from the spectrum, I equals 0.5 angstrom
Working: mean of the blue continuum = 12.8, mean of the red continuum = 15.8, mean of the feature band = 14.2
